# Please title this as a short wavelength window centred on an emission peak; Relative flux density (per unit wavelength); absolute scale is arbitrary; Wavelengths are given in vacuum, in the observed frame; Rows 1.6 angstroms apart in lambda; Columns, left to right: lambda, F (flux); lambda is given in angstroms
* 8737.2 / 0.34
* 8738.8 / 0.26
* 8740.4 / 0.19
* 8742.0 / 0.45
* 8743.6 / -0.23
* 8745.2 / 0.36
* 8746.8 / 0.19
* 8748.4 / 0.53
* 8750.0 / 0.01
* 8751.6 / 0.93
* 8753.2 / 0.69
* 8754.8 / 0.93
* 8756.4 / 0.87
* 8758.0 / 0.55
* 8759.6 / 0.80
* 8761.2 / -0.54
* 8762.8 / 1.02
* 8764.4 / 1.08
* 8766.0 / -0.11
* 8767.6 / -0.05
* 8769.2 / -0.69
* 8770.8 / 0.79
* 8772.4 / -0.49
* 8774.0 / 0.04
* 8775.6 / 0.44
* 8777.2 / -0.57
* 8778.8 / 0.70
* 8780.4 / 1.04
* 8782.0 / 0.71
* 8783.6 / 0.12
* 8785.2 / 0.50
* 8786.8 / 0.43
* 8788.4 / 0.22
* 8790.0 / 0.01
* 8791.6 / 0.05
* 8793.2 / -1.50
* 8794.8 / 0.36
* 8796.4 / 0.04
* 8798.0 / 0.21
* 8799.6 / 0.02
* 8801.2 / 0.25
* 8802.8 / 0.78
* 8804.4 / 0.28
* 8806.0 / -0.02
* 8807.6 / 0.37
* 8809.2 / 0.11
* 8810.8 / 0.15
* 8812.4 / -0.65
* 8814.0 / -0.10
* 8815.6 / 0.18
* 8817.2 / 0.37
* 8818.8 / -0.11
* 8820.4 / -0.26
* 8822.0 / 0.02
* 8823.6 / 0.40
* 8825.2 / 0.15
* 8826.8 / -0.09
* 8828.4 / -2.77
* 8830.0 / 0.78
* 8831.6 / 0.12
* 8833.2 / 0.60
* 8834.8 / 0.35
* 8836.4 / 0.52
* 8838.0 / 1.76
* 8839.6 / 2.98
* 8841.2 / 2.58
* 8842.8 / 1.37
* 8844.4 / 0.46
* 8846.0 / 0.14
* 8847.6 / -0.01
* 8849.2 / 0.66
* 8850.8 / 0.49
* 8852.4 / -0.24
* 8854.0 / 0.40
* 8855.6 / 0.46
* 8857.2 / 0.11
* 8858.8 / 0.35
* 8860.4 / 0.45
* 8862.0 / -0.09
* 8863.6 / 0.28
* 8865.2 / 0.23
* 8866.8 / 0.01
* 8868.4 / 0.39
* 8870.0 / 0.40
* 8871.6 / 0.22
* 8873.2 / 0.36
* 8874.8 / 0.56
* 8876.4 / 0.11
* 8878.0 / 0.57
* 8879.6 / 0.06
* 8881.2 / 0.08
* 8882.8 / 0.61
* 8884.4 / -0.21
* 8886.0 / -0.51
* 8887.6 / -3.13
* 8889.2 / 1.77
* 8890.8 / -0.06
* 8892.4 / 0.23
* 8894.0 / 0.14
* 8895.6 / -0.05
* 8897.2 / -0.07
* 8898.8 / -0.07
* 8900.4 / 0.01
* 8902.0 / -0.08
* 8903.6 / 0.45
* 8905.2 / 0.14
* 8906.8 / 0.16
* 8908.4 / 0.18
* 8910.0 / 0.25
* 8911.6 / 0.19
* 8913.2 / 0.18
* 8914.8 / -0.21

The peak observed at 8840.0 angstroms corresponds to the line [O III] 5007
